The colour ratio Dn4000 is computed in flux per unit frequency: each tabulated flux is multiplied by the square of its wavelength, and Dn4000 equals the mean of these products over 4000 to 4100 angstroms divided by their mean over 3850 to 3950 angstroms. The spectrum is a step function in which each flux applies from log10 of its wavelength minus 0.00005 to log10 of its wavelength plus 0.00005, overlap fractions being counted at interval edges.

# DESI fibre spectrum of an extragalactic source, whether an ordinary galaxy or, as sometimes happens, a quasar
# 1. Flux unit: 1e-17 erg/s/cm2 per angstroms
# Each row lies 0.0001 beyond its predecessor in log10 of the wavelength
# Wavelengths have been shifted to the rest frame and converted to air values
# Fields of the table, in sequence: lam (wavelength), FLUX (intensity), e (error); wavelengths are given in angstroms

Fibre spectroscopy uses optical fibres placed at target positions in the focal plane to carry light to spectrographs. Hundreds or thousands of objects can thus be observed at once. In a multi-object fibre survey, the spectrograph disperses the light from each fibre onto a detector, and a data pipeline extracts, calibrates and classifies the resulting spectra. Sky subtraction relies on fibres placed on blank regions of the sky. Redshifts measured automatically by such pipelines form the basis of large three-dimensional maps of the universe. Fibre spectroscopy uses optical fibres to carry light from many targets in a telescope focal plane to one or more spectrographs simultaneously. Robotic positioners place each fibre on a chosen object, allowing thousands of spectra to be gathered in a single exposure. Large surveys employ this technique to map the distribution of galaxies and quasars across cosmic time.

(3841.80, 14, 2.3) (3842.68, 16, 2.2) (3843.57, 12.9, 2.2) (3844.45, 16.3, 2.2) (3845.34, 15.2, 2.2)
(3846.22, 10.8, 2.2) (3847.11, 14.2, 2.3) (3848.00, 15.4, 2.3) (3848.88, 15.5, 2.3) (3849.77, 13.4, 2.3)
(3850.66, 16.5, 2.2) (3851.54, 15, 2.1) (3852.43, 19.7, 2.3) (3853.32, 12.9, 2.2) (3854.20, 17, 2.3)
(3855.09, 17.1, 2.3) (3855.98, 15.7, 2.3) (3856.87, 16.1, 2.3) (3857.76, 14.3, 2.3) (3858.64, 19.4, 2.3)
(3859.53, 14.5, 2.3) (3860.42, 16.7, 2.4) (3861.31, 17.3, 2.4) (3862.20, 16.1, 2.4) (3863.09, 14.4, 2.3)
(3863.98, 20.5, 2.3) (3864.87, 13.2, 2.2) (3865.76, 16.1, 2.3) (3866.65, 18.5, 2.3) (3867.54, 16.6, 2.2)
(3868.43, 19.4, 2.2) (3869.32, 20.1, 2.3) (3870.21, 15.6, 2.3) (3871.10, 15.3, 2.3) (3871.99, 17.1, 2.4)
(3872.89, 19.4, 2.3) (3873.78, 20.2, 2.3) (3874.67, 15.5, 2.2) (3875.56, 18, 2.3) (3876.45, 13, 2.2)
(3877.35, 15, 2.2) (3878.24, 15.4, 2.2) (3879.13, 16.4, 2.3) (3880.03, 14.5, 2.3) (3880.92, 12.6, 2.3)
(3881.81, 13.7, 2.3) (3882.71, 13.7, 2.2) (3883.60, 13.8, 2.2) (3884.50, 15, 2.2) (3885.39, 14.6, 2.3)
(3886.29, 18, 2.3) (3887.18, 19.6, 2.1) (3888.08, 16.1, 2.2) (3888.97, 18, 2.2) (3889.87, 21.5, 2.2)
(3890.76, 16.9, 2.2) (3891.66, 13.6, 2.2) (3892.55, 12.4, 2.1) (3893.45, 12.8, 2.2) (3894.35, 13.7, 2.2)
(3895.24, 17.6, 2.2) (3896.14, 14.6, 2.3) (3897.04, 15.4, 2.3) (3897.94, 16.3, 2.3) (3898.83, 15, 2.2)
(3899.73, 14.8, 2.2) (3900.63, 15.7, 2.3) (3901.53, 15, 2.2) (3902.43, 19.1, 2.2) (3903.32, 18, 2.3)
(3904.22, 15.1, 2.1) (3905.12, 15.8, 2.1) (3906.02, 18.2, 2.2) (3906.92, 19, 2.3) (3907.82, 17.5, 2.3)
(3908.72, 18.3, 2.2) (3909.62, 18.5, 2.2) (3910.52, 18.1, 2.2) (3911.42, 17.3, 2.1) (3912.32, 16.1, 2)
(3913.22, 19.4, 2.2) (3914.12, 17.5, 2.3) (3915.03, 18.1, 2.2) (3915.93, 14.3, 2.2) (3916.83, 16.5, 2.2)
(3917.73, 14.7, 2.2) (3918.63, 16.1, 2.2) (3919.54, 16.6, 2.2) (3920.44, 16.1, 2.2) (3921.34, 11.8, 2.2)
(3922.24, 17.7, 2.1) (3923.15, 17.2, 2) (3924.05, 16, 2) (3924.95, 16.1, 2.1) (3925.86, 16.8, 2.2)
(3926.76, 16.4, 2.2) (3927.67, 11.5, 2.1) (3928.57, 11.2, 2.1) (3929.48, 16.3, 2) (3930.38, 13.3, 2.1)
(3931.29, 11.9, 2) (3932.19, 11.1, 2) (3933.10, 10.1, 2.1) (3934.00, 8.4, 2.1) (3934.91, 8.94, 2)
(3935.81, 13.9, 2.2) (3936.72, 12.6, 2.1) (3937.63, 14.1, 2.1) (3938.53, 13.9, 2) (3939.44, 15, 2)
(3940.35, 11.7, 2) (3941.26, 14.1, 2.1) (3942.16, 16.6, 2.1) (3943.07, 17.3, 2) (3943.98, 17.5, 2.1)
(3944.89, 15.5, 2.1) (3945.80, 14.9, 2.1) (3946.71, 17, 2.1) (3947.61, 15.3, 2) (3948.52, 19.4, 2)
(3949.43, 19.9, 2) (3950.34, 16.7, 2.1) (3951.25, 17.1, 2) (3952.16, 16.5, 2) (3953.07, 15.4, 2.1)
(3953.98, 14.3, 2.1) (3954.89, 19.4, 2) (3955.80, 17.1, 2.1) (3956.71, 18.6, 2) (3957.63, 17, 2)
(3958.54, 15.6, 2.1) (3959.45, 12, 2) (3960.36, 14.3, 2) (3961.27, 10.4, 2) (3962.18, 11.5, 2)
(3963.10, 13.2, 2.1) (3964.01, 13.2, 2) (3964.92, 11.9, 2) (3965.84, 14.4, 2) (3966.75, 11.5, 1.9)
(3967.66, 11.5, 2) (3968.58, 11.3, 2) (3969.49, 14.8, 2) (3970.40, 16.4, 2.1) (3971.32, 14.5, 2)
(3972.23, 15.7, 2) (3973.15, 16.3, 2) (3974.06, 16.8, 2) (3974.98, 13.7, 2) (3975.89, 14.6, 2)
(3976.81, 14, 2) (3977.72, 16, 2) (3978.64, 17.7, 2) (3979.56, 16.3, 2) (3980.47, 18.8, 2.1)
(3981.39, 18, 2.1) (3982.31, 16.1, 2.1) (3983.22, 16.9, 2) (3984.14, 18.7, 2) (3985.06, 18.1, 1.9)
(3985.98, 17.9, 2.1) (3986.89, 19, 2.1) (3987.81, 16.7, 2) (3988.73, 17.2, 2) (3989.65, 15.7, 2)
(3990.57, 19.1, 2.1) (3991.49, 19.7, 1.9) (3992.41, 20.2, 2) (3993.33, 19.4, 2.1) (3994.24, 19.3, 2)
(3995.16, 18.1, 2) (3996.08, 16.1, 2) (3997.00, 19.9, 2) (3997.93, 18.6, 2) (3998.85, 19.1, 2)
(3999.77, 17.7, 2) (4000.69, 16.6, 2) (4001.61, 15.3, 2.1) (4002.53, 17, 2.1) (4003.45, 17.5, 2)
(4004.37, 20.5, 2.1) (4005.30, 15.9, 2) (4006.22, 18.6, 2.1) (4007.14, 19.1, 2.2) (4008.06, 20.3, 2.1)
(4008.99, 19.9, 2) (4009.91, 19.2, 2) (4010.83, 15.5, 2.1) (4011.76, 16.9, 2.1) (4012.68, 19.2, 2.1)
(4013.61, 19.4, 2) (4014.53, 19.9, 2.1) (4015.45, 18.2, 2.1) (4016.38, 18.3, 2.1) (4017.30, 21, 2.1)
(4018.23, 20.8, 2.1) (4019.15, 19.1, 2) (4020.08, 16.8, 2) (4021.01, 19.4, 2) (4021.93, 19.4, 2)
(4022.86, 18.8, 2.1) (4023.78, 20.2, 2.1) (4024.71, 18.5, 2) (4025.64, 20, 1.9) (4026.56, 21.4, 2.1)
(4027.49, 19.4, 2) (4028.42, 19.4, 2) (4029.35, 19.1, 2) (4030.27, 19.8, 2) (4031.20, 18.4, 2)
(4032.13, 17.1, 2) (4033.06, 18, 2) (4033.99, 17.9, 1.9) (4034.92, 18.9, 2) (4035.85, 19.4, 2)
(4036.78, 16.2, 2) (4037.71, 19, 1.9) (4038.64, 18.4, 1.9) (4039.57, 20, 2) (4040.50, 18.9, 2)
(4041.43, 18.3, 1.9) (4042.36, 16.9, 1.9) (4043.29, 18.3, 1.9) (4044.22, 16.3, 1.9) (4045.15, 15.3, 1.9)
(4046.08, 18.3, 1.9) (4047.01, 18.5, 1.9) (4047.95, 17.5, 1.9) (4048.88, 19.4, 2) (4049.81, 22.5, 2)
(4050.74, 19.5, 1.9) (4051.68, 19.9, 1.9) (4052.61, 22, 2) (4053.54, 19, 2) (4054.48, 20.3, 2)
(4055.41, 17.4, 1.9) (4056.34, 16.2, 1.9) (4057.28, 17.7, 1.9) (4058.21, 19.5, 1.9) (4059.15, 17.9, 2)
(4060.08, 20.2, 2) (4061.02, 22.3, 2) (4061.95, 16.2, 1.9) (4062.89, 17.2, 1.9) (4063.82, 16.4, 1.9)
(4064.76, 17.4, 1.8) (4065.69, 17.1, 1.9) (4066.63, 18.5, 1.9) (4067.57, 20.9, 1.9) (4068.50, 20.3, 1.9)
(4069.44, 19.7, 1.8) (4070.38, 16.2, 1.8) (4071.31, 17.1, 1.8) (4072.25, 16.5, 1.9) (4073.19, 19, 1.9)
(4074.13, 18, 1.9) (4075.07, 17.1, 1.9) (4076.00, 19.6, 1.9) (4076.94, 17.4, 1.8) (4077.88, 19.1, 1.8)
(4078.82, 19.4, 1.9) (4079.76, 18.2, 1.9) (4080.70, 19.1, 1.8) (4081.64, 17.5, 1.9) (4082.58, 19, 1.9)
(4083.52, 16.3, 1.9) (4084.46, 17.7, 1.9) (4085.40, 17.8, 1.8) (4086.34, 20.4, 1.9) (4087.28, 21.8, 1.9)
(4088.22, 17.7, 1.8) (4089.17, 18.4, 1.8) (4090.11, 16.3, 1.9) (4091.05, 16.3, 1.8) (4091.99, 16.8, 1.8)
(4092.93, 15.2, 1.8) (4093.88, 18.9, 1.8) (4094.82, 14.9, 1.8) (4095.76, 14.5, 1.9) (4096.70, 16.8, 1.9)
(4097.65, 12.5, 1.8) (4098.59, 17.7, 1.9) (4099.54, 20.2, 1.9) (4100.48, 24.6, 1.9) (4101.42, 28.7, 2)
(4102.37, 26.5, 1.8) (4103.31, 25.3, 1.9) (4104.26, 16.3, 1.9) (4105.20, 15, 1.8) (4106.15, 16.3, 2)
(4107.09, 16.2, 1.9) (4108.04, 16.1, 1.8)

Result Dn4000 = 1.3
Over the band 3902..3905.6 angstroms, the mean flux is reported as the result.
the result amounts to 17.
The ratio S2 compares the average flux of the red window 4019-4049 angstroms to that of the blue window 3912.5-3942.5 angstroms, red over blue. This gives 1.3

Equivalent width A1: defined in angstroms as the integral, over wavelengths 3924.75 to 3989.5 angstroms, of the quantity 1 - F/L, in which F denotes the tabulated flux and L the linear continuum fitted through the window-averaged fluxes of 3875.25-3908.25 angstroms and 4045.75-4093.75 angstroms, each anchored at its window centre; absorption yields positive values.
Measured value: 6.7 angstroms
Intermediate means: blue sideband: 15.8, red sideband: 18.4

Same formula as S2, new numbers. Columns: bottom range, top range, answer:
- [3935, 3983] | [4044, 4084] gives 1.22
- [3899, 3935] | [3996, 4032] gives 1.20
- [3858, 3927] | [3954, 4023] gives 1.04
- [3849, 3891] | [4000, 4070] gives 1.14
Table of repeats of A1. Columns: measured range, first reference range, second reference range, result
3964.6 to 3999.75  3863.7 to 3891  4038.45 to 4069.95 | 2.3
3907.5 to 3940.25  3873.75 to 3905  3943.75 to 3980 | 1.1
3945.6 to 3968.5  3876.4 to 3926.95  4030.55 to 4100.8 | 2.4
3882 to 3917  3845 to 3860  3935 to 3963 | -2.3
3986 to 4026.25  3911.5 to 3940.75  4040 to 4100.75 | -4.9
